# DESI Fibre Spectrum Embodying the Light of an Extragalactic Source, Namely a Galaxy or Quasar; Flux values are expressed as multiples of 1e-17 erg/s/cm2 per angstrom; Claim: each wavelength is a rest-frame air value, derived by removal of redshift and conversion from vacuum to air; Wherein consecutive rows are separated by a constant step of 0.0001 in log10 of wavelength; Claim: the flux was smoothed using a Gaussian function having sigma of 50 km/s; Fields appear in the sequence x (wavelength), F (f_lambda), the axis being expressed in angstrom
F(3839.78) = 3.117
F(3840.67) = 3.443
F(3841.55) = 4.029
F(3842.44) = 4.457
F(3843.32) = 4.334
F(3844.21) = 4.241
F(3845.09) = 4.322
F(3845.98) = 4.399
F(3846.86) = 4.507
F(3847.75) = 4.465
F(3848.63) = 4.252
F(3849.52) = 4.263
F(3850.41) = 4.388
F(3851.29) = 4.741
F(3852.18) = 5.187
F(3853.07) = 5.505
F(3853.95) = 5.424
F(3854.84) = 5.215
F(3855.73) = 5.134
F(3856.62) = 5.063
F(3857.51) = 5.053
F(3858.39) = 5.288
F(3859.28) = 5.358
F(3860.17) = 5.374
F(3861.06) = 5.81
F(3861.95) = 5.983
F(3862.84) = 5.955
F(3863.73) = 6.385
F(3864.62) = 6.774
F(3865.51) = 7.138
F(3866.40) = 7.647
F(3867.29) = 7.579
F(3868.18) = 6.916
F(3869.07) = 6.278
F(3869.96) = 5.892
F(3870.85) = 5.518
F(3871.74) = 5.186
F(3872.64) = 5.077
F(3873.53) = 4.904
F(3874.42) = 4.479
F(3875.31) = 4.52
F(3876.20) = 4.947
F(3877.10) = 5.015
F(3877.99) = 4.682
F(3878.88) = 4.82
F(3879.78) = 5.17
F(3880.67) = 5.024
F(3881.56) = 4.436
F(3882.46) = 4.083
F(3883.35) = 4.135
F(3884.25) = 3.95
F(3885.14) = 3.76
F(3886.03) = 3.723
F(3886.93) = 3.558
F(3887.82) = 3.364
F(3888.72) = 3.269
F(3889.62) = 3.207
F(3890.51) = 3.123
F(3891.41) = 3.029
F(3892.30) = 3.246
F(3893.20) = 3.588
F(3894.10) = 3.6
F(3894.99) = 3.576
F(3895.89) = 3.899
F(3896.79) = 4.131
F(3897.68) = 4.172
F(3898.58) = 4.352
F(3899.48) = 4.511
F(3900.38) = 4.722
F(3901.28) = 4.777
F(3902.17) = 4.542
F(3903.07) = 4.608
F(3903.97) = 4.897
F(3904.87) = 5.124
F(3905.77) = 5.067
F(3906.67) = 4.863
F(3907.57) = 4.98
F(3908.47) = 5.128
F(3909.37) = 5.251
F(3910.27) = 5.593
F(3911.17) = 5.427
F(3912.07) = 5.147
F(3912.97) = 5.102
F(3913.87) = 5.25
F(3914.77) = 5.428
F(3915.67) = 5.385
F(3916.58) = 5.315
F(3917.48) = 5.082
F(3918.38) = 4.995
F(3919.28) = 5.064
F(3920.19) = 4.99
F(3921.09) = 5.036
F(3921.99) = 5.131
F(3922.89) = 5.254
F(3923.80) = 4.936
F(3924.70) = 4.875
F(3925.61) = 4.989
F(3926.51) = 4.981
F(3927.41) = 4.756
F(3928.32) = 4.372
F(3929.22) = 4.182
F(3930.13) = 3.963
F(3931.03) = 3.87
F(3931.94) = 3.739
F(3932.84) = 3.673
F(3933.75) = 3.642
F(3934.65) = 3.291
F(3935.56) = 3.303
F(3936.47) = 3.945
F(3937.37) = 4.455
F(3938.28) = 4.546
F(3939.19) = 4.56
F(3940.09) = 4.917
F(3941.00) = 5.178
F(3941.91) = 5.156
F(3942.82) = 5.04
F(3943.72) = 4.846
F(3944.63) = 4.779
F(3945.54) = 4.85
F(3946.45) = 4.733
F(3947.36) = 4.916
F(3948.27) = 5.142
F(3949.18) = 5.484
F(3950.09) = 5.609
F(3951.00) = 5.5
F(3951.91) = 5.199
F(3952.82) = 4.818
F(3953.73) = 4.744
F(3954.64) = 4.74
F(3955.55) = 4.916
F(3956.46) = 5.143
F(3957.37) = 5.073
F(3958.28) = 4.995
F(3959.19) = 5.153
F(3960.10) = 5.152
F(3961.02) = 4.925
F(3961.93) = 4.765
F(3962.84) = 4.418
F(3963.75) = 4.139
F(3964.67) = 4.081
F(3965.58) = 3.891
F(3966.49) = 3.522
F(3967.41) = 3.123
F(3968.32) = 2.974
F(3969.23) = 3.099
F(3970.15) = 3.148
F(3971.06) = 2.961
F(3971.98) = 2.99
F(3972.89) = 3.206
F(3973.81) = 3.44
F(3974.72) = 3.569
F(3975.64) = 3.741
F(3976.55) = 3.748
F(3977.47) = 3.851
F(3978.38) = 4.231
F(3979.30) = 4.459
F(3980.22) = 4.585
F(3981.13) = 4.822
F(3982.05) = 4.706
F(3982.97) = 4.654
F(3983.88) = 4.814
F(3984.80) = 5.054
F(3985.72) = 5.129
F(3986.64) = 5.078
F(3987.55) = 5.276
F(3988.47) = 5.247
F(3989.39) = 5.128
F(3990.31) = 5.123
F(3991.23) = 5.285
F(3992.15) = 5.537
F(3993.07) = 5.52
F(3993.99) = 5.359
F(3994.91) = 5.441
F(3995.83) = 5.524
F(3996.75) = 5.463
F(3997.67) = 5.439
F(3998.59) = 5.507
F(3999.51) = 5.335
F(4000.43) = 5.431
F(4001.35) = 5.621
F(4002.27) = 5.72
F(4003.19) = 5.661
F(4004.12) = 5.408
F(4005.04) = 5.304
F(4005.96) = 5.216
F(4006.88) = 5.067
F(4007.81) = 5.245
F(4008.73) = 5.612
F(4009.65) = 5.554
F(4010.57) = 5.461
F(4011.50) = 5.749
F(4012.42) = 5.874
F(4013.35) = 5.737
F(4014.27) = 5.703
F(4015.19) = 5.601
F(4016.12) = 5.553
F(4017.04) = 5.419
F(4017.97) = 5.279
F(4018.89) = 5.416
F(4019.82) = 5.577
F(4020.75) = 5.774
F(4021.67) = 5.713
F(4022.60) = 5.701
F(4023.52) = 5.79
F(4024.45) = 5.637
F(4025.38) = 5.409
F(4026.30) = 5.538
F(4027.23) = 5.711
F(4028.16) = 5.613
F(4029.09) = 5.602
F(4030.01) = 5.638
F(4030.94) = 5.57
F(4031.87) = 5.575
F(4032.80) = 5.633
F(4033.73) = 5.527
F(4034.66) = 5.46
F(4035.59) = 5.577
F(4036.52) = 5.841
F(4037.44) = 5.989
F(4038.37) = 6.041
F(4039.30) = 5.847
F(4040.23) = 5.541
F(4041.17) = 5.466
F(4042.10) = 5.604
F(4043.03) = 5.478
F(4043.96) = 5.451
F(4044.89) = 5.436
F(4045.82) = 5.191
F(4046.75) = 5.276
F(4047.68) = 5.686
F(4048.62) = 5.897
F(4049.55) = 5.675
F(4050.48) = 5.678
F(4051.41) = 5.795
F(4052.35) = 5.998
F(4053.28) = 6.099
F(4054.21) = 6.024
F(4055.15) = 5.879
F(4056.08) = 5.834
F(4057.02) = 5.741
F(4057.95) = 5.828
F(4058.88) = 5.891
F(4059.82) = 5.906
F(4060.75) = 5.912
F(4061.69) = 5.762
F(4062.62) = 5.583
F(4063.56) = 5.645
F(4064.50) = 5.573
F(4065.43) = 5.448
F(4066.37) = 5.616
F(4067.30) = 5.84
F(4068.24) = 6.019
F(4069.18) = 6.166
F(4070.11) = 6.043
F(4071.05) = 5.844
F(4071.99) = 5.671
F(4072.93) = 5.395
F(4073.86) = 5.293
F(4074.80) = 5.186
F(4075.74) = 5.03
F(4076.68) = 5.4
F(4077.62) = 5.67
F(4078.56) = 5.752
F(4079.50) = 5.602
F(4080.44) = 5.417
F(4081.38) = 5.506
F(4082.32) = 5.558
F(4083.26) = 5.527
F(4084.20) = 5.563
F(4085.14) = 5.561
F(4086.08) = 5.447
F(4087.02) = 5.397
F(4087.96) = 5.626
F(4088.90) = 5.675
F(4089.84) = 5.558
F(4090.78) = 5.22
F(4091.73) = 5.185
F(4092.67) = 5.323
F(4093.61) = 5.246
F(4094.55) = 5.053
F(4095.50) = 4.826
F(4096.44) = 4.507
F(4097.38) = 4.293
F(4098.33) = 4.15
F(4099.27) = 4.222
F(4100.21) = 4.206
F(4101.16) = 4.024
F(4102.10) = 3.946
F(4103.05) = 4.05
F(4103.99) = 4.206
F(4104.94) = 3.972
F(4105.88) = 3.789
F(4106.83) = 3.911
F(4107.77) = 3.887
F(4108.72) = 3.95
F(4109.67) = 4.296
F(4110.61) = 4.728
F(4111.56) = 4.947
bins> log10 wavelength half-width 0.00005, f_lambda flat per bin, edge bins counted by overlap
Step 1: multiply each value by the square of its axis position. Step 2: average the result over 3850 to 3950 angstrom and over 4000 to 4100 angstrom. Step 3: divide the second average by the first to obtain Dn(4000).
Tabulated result 1.2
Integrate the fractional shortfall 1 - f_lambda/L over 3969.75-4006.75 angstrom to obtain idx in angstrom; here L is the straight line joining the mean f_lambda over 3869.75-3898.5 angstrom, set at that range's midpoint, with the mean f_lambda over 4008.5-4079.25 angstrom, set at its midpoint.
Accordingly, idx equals 2.6 angstrom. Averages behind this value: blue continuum 4.21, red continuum 5.66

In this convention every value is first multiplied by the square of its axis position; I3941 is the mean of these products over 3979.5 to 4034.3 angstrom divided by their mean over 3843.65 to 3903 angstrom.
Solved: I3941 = 1.21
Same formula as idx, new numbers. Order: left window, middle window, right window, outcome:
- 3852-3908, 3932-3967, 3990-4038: 3.8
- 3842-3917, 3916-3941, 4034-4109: 2.3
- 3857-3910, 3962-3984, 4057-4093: 5.7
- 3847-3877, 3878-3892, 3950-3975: 3.5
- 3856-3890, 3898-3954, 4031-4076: 5.2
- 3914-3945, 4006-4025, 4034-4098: -1.2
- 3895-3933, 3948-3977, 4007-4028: 4.9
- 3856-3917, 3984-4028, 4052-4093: -0.7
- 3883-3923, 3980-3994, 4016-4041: 0.5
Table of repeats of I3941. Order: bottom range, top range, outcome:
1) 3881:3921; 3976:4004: 1.20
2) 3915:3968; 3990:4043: 1.23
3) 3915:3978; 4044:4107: 1.27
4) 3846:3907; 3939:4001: 1.02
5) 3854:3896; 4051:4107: 1.20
